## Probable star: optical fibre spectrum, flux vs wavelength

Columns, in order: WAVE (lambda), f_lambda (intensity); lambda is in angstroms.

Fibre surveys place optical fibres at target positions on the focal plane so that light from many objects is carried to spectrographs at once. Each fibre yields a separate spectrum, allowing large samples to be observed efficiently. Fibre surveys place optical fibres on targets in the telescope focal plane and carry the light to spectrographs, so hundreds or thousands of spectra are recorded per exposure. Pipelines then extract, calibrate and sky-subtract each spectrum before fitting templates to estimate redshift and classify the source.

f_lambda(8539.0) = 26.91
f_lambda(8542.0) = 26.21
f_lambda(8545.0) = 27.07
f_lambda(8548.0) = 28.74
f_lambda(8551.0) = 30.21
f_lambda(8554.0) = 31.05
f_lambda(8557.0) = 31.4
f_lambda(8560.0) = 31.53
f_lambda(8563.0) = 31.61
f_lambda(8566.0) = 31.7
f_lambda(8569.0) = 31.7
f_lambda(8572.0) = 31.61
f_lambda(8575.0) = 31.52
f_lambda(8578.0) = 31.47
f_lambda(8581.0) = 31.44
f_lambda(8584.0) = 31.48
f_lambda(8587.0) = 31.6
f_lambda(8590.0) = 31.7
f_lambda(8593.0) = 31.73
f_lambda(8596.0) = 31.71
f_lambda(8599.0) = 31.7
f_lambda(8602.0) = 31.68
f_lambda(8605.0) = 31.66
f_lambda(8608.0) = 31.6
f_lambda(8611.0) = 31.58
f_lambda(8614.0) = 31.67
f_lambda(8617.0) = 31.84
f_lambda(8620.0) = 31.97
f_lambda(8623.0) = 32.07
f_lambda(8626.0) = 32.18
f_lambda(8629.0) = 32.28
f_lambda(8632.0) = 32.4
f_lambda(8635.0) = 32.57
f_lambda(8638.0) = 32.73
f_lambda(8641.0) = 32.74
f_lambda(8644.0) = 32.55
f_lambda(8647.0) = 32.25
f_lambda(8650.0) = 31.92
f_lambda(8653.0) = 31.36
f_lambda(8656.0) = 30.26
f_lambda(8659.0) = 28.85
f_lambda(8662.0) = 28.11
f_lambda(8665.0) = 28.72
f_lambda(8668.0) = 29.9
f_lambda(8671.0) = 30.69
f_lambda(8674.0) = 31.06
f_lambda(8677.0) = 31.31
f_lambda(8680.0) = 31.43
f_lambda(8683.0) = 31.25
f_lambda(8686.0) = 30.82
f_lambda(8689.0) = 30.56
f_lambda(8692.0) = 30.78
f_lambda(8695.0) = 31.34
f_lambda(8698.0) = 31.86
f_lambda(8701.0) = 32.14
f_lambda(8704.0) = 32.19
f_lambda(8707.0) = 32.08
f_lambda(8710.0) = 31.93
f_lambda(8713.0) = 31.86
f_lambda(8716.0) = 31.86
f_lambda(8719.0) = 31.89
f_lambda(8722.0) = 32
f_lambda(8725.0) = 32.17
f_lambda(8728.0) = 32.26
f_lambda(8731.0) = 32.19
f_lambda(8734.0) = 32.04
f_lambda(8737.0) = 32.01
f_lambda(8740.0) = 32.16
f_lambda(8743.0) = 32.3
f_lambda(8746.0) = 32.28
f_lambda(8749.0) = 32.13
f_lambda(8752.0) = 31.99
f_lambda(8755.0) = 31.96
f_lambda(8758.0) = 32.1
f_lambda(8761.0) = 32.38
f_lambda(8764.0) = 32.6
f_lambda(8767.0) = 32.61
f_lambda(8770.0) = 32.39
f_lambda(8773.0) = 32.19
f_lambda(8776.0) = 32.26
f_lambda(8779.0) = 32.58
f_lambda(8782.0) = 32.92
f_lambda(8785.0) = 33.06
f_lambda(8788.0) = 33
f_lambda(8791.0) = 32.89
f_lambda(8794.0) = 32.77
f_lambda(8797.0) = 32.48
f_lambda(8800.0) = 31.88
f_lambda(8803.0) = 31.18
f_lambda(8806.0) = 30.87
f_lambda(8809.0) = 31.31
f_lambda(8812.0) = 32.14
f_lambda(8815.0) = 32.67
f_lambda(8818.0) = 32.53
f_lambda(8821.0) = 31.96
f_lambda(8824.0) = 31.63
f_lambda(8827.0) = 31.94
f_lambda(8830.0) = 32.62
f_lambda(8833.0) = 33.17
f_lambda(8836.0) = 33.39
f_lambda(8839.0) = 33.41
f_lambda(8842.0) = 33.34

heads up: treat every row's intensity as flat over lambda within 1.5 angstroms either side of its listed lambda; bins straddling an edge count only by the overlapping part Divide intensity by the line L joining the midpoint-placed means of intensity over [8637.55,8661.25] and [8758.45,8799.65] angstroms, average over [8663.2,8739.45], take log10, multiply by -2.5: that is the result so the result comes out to 0.02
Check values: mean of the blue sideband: 31.4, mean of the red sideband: 32.6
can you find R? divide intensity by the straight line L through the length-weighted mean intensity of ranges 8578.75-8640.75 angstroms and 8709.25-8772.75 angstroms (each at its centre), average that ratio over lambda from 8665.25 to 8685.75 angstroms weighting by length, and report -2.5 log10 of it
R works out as 0.04 mag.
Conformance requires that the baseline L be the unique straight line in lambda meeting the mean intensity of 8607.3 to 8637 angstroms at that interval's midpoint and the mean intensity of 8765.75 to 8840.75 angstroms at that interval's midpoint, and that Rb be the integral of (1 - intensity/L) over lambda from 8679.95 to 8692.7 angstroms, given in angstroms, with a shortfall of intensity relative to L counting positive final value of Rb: 0.5 angstroms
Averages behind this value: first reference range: 32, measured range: 30.9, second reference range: 32.4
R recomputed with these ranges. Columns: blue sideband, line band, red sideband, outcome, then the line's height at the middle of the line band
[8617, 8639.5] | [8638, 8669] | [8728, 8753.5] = 0.051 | 32.3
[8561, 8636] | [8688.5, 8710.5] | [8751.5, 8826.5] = 0.013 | 32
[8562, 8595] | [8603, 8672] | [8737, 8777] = 0.014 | 31.8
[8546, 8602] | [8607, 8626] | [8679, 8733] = -0.014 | 31.4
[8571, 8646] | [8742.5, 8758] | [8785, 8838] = 0.002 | 32.2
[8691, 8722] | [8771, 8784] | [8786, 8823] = -0.015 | 32.1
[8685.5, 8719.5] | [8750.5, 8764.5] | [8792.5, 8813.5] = -0.015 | 31.7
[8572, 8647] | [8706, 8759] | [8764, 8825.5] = 0.003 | 32.2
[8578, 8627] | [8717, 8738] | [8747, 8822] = 0.001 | 32.1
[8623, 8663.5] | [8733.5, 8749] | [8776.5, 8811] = -0.005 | 32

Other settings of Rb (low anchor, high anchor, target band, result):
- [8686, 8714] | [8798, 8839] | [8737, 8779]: -0.52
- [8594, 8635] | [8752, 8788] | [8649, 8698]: 2.38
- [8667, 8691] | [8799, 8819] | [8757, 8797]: -1.32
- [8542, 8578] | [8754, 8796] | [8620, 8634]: -0.46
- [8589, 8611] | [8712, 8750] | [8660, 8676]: 1.09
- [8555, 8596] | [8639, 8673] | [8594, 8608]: -0.17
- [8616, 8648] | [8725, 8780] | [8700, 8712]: 0.08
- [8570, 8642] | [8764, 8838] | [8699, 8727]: 0.11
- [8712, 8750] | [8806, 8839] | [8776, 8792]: -0.30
